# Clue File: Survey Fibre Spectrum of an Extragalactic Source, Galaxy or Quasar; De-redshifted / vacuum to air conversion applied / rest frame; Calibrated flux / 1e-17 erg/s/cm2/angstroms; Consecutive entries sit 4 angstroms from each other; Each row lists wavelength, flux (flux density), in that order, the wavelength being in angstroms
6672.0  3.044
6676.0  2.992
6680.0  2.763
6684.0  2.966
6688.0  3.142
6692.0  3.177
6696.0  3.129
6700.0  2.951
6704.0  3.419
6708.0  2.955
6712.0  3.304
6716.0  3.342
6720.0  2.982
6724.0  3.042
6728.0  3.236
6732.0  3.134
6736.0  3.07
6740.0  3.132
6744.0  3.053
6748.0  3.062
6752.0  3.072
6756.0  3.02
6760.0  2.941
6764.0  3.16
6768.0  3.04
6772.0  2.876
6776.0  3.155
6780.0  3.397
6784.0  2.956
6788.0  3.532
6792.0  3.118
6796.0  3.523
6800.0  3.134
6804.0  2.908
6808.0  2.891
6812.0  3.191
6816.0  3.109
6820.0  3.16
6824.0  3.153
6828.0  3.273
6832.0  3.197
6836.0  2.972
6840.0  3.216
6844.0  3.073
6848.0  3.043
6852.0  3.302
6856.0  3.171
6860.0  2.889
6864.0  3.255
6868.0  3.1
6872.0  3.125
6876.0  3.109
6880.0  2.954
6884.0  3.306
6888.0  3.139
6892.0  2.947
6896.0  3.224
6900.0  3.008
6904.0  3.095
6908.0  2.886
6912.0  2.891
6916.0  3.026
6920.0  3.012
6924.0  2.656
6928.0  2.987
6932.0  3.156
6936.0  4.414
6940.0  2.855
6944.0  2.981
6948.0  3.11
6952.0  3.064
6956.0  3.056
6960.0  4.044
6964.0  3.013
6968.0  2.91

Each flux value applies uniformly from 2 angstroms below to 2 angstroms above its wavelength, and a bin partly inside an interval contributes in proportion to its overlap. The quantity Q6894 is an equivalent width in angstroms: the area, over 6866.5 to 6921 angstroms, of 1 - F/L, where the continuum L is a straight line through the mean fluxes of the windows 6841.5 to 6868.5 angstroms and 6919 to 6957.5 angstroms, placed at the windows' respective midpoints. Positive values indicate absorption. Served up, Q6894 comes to 1.2 angstroms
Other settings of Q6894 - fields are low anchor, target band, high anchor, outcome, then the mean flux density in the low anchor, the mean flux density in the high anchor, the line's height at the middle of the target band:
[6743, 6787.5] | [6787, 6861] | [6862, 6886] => -0.8 angstroms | 3.08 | 3.14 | 3.11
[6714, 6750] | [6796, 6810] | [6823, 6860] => 0.3 angstroms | 3.12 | 3.14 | 3.13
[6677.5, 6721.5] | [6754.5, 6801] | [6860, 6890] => -0.7 angstroms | 3.1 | 3.12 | 3.11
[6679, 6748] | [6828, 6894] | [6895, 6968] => 0.1 angstroms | 3.11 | 3.13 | 3.12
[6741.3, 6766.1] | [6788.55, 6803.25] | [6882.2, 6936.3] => -0.9 angstroms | 3.05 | 3.08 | 3.06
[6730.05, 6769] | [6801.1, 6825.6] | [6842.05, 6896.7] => 0.2 angstroms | 3.07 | 3.11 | 3.09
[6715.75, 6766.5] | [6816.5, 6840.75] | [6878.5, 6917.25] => -0.7 angstroms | 3.09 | 3.05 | 3.07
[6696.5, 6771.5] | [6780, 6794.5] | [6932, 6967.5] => -0.4 angstroms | 3.1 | 3.29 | 3.15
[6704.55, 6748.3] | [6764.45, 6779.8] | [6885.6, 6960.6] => 0.2 angstroms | 3.13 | 3.12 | 3.13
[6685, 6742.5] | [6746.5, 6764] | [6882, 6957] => 0.5 angstroms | 3.14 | 3.1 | 3.13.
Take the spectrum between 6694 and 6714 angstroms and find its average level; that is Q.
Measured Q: 3.15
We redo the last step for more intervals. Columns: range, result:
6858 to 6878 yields 3.1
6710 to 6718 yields 3.32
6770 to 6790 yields 3.18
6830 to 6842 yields 3.13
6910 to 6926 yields 2.9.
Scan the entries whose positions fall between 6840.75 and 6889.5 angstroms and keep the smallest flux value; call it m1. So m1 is 2.889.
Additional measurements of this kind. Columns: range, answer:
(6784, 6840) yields 2.891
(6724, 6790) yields 2.876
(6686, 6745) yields 2.951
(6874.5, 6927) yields 2.656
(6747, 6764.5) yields 2.941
